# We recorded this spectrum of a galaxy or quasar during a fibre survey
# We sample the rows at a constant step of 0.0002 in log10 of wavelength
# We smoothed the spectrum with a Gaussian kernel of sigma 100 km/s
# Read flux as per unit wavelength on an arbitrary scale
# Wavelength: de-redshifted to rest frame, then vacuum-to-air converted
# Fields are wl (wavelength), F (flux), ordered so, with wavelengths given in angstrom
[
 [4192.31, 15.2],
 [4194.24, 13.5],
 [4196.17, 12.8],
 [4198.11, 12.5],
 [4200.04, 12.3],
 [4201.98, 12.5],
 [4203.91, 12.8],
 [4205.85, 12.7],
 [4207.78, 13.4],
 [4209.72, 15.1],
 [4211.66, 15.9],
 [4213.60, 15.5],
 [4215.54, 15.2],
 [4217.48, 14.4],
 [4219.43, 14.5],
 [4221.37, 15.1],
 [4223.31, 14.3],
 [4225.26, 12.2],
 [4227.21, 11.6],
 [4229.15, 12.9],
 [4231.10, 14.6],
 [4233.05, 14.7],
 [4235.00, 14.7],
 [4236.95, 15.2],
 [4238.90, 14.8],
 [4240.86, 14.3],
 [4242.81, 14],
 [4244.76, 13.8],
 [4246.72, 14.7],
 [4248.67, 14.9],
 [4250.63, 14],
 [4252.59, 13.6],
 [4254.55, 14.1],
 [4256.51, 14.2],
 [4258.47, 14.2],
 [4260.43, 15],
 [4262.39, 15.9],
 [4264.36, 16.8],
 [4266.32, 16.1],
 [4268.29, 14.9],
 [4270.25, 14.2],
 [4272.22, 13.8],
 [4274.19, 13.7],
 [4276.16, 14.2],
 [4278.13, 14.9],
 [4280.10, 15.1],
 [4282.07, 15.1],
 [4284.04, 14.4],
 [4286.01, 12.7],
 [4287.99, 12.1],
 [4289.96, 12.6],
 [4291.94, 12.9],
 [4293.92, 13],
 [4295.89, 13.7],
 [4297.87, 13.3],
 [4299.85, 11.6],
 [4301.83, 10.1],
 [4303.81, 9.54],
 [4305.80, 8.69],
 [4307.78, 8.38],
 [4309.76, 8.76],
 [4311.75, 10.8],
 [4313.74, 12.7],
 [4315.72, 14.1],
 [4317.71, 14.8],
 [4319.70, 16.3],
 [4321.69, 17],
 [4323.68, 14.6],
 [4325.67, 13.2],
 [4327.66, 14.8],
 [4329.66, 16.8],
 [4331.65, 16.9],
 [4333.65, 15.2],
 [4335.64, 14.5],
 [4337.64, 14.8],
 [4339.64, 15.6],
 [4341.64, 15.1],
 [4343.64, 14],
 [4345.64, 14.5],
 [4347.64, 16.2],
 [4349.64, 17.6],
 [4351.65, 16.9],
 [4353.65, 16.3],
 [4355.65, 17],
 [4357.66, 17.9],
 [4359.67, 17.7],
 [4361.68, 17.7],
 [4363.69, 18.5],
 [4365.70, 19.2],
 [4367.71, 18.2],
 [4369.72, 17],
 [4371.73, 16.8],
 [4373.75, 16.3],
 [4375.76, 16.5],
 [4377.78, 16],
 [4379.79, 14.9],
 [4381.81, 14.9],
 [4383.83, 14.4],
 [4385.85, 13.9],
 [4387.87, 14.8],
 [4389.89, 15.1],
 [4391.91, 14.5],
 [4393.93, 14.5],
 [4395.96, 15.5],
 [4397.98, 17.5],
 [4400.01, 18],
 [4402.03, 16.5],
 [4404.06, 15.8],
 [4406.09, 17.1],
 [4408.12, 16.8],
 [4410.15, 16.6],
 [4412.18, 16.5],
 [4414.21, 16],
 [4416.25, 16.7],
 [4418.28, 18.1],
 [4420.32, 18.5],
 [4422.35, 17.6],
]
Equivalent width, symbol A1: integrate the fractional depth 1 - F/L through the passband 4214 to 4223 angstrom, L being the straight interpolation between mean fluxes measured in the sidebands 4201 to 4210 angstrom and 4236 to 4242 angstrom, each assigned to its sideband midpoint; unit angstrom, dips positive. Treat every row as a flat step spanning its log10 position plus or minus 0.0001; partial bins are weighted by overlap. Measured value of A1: -0.7 angstrom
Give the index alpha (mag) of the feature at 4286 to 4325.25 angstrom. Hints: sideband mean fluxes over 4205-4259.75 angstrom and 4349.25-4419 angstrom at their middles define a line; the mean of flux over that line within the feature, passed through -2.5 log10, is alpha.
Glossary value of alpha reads 0.23 mag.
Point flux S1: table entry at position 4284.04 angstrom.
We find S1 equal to 14.4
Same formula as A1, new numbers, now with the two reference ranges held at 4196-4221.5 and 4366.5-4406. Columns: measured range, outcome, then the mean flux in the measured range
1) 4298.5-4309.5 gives 3.9 angstrom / 9.72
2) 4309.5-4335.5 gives 1.2 angstrom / 14.5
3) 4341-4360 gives -1.0 angstrom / 16.3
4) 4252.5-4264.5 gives -0.3 angstrom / 14.8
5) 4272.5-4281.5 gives 0.1 angstrom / 14.4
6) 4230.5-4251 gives -0.4 angstrom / 14.5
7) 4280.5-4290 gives 0.8 angstrom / 13.6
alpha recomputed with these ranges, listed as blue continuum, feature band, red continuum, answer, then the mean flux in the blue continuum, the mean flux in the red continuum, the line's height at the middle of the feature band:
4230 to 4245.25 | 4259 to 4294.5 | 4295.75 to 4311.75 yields -0.19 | 14.5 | 10.4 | 12.1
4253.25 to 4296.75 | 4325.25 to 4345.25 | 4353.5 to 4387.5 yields 0.04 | 14.3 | 16.6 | 15.8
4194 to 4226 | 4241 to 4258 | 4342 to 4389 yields 0.02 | 13.8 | 16.4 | 14.5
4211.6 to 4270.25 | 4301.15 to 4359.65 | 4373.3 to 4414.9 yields 0.07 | 14.5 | 15.8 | 15.3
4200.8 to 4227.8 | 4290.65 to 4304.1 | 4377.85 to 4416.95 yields 0.21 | 14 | 15.8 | 14.8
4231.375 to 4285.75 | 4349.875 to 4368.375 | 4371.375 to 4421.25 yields -0.13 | 14.6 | 16.1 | 15.7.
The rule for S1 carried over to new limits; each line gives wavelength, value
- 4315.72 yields 14.1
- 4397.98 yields 17.5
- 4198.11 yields 12.5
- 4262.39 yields 15.9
